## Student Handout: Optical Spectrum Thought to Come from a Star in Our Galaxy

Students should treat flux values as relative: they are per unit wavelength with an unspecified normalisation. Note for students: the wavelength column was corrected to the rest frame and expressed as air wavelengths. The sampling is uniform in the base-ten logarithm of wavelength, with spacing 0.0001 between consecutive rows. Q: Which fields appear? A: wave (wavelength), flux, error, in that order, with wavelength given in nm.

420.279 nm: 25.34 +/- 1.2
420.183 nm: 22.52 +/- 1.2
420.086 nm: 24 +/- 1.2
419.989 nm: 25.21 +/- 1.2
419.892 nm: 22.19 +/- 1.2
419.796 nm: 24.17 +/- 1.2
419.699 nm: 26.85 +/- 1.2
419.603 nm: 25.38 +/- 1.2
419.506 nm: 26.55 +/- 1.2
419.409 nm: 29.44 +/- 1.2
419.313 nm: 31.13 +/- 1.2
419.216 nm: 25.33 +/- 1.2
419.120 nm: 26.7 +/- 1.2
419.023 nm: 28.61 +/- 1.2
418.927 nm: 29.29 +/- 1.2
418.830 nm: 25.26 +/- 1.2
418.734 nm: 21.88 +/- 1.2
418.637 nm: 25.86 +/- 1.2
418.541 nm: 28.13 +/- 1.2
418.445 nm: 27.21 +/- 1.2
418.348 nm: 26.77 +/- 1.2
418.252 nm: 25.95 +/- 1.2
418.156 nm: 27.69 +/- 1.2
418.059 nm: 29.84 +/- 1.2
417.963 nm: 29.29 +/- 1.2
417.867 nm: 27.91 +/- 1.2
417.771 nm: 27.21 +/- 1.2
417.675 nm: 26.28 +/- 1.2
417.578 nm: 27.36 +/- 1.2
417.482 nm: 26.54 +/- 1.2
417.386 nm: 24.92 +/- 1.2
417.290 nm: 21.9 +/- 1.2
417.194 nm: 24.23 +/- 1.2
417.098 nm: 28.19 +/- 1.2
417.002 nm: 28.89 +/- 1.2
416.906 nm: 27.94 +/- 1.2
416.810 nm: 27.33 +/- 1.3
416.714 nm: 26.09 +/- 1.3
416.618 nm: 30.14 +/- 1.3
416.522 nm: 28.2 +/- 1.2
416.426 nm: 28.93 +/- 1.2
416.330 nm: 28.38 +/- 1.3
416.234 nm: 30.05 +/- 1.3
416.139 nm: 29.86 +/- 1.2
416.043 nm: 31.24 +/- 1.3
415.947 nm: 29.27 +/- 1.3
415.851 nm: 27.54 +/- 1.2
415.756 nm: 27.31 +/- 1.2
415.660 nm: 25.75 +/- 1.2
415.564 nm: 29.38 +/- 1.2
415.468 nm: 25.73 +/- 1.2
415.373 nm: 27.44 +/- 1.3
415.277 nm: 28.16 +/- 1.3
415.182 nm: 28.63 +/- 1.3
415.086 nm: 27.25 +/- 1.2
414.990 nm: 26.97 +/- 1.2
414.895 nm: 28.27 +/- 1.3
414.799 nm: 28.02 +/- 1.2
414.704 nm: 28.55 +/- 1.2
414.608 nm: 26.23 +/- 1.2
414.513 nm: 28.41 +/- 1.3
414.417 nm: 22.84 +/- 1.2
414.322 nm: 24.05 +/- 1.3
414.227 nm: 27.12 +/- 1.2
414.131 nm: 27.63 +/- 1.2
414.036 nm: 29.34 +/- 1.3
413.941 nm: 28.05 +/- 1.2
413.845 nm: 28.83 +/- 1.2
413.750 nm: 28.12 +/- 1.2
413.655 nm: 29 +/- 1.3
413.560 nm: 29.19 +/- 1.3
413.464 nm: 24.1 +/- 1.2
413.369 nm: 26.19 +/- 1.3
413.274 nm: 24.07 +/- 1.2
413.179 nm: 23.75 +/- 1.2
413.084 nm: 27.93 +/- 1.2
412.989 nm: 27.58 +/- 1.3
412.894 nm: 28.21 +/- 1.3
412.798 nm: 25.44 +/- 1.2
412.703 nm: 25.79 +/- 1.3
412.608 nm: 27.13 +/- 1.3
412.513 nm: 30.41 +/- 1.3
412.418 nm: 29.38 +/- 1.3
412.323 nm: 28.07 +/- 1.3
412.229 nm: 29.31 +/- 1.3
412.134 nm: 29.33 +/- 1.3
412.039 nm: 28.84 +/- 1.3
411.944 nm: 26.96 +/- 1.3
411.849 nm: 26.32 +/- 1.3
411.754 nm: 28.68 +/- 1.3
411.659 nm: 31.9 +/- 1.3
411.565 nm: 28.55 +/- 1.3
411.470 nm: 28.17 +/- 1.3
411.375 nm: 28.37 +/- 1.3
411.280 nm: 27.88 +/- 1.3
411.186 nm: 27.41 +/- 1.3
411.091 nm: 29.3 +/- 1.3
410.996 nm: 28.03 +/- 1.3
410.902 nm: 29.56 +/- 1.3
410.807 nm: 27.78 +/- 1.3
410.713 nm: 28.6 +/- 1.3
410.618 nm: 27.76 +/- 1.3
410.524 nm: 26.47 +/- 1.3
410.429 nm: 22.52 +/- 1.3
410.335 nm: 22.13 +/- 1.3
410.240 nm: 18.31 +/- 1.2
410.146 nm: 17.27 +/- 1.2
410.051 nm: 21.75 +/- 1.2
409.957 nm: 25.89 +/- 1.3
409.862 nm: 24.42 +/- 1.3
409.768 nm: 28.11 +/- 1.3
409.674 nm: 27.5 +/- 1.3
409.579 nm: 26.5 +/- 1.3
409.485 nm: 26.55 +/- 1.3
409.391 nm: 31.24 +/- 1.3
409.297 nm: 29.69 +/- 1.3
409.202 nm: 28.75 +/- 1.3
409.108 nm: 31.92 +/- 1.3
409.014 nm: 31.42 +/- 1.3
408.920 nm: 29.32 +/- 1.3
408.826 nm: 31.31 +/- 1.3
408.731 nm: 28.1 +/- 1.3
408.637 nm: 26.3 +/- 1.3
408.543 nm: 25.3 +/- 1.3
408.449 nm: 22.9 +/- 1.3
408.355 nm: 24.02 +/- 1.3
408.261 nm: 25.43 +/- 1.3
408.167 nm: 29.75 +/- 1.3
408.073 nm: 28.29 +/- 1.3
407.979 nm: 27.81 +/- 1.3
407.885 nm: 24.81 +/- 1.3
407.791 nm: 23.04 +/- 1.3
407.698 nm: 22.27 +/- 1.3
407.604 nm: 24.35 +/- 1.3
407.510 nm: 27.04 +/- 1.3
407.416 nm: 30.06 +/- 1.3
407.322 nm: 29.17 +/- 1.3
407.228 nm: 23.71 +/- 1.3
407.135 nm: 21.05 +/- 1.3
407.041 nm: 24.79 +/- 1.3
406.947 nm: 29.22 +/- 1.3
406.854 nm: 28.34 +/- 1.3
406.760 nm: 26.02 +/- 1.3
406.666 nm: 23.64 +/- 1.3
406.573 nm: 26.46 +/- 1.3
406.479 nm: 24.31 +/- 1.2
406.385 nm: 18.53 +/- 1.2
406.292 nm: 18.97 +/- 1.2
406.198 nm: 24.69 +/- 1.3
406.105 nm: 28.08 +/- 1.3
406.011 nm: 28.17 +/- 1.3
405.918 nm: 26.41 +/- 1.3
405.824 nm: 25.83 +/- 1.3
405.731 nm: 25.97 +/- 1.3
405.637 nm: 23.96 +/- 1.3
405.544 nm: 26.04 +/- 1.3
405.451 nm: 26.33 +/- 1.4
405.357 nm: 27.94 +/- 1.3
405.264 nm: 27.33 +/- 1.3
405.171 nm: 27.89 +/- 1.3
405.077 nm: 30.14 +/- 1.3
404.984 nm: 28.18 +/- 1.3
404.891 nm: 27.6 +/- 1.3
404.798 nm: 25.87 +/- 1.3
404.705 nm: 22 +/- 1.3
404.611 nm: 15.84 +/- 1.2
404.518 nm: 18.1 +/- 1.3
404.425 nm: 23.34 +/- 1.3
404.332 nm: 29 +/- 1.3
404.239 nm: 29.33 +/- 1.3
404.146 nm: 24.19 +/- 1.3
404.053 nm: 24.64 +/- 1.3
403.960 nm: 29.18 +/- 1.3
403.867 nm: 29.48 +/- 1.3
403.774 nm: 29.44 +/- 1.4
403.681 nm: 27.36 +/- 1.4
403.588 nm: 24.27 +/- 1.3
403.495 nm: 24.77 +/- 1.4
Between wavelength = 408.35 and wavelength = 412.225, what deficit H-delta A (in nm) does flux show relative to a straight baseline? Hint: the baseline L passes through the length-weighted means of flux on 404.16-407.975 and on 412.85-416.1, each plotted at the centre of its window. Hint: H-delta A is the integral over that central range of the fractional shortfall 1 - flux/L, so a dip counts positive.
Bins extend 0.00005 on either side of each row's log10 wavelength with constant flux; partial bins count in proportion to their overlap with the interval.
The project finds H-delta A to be -0.116 nm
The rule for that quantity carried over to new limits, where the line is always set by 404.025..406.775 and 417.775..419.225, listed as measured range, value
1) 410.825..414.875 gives -0.22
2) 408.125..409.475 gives -0.13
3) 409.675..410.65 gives 0.09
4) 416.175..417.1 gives -0.06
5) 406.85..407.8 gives -0.01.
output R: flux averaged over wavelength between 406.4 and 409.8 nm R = 26.8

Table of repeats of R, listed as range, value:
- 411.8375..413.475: 27.2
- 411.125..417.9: 27.6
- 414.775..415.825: 27.5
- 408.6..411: 26.8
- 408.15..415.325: 27.2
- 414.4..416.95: 28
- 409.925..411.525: 25.7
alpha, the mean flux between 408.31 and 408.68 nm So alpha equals 24.6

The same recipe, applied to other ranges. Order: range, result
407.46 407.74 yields 24.6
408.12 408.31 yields 27.6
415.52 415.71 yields 27.4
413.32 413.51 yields 25.2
